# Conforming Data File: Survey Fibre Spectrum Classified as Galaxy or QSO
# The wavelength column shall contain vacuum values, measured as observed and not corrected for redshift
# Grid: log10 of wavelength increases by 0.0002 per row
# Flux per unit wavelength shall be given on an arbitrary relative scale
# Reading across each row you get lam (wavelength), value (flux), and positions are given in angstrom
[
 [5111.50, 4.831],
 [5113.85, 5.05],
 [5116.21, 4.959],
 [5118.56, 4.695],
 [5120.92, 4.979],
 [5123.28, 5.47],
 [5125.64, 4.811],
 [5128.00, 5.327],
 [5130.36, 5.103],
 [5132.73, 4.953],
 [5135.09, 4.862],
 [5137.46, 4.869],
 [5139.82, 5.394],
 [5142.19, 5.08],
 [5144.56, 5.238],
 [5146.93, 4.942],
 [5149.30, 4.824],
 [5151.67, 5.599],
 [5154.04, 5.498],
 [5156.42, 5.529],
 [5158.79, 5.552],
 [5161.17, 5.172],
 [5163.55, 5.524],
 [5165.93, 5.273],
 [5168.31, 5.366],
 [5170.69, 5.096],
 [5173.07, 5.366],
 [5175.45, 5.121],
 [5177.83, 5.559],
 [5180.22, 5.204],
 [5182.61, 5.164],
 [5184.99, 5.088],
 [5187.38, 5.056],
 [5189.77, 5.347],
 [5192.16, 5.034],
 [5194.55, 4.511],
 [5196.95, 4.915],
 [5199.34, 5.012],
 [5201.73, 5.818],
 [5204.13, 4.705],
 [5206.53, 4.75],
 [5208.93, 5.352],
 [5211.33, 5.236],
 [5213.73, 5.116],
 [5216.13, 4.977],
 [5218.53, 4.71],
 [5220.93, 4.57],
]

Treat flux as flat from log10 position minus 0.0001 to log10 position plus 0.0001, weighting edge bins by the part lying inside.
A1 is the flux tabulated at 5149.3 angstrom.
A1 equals 4.824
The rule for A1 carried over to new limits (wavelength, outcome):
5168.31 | 5.366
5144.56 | 5.238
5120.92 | 4.979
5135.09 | 4.862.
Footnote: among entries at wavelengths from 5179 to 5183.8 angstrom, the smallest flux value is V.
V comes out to 5.164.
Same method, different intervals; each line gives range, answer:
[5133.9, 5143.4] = 4.862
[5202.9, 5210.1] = 4.705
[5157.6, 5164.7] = 5.172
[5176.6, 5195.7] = 4.511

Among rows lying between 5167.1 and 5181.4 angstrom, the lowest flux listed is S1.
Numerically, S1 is 5.096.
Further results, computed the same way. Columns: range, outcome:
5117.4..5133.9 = 4.695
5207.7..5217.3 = 4.977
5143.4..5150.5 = 4.824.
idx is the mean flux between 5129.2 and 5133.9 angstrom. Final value 5.02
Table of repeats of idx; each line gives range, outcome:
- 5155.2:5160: 5.53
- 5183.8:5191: 5.16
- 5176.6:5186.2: 5.25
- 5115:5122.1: 4.88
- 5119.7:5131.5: 5.14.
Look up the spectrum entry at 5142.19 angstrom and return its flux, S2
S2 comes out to 5.08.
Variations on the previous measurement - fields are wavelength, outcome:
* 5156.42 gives 5.529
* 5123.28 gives 5.47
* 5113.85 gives 5.05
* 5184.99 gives 5.088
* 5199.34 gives 5.012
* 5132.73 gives 4.953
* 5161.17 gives 5.172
